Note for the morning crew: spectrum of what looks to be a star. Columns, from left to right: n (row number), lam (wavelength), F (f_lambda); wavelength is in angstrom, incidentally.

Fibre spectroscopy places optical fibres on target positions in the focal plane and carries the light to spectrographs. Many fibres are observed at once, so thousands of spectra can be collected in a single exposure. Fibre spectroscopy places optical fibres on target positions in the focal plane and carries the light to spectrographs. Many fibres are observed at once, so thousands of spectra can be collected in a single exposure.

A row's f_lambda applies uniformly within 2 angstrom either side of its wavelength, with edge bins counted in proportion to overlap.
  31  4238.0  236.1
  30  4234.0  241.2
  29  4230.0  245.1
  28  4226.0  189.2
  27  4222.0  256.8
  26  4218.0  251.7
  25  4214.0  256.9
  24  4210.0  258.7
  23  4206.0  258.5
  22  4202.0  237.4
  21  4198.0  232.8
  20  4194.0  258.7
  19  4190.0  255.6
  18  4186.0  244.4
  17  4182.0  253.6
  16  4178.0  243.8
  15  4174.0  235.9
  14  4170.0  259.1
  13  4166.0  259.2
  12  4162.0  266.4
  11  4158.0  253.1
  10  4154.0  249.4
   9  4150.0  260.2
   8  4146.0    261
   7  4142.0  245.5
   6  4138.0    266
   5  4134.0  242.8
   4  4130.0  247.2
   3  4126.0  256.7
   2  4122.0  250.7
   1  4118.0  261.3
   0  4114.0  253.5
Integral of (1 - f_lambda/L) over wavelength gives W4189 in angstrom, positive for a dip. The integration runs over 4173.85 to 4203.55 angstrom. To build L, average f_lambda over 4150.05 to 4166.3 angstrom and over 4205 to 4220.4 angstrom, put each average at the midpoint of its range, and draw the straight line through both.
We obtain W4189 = 1.2 angstrom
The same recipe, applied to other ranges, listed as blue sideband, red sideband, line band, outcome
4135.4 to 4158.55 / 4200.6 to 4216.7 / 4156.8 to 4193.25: 0.3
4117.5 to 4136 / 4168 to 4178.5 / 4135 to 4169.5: -1.2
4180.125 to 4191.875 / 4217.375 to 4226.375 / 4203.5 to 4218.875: -0.9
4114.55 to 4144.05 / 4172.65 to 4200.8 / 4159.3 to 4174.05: -0.5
